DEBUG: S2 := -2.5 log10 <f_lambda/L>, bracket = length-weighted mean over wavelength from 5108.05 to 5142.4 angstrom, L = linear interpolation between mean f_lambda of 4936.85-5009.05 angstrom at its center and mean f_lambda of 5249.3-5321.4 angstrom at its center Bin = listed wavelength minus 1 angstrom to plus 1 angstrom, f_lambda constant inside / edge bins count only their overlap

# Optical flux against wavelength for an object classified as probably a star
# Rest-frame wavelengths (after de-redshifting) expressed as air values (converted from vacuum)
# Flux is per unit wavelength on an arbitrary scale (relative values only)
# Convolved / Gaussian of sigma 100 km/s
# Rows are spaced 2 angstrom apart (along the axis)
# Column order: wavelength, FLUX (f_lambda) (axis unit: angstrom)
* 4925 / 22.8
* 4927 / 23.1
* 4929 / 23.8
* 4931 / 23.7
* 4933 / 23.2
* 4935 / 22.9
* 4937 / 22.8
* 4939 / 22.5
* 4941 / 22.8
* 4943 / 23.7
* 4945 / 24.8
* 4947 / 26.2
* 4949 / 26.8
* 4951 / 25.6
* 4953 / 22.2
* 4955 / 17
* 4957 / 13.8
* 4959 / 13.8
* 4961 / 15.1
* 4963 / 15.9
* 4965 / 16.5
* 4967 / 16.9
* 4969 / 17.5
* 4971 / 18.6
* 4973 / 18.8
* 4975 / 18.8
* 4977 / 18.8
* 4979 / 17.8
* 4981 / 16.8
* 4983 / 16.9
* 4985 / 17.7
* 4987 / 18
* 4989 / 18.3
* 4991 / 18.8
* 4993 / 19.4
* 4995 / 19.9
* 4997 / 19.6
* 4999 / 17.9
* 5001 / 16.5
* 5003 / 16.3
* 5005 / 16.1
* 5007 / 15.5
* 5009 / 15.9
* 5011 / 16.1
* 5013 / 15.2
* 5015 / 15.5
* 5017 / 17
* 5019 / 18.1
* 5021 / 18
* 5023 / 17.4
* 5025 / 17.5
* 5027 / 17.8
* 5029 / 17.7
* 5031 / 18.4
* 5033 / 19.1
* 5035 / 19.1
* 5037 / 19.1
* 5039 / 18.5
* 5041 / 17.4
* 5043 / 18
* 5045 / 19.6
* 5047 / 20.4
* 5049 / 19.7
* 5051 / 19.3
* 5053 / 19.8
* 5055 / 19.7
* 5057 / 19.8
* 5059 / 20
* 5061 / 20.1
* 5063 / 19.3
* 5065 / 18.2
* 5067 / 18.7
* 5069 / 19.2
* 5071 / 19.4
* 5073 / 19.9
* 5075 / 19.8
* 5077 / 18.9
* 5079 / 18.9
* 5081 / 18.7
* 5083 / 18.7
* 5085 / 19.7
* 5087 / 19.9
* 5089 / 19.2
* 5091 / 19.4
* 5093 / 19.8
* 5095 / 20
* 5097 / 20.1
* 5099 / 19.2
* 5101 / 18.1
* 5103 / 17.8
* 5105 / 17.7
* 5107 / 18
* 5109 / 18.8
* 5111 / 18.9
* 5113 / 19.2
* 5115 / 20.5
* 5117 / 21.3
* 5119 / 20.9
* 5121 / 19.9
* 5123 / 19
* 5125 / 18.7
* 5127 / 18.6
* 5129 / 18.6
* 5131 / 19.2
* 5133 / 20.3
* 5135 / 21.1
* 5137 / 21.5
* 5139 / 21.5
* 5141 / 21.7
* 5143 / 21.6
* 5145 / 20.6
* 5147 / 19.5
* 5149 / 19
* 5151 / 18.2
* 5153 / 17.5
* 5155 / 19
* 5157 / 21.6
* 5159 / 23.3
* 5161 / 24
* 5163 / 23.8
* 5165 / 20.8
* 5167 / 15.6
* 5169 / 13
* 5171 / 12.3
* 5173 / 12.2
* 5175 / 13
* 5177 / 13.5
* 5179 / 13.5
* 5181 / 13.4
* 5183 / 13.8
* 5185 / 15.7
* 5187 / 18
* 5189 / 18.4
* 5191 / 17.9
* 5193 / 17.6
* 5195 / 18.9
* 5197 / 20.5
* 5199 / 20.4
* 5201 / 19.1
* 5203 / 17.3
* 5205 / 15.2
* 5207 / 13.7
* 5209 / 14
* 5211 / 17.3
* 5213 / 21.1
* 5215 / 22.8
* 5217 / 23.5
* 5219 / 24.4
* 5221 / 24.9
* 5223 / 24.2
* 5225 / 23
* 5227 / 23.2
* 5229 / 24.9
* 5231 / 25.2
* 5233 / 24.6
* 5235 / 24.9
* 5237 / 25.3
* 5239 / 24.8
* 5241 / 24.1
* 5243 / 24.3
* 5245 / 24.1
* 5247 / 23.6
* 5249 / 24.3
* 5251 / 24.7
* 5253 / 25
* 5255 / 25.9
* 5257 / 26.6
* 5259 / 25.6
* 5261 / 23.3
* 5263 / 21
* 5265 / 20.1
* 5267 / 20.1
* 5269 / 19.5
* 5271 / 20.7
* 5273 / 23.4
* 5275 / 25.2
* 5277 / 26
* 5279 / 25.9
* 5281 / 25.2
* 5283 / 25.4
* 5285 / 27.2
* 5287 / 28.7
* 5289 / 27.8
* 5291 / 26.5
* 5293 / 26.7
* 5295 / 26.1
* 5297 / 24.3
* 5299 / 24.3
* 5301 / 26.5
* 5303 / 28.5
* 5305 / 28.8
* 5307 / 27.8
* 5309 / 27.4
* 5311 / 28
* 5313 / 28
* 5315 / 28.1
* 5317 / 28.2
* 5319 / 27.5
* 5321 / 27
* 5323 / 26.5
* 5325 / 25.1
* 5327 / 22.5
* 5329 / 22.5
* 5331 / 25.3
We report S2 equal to 0.111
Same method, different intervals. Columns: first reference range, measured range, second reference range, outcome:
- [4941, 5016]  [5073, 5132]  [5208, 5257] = 0.09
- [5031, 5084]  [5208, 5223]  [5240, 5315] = 0.11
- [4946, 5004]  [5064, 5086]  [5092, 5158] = 0.01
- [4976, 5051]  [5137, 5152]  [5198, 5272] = 0.01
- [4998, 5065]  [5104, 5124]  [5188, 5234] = -0.01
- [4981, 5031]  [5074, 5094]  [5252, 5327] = 0.02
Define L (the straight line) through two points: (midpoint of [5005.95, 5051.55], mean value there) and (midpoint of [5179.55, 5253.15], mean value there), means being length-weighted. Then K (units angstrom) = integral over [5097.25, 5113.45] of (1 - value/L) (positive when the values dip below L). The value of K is 0.5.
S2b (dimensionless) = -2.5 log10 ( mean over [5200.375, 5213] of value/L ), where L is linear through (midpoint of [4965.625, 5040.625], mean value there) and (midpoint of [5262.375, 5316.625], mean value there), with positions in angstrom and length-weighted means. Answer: 0.38 mag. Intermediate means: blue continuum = 17.7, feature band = 16.4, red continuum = 25.5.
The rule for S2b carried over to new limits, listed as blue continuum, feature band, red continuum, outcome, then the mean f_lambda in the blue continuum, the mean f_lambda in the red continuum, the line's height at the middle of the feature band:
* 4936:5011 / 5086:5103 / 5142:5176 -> -0.04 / 18.9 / 18.5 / 18.7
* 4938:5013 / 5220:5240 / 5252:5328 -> -0.01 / 18.7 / 25.5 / 24.2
